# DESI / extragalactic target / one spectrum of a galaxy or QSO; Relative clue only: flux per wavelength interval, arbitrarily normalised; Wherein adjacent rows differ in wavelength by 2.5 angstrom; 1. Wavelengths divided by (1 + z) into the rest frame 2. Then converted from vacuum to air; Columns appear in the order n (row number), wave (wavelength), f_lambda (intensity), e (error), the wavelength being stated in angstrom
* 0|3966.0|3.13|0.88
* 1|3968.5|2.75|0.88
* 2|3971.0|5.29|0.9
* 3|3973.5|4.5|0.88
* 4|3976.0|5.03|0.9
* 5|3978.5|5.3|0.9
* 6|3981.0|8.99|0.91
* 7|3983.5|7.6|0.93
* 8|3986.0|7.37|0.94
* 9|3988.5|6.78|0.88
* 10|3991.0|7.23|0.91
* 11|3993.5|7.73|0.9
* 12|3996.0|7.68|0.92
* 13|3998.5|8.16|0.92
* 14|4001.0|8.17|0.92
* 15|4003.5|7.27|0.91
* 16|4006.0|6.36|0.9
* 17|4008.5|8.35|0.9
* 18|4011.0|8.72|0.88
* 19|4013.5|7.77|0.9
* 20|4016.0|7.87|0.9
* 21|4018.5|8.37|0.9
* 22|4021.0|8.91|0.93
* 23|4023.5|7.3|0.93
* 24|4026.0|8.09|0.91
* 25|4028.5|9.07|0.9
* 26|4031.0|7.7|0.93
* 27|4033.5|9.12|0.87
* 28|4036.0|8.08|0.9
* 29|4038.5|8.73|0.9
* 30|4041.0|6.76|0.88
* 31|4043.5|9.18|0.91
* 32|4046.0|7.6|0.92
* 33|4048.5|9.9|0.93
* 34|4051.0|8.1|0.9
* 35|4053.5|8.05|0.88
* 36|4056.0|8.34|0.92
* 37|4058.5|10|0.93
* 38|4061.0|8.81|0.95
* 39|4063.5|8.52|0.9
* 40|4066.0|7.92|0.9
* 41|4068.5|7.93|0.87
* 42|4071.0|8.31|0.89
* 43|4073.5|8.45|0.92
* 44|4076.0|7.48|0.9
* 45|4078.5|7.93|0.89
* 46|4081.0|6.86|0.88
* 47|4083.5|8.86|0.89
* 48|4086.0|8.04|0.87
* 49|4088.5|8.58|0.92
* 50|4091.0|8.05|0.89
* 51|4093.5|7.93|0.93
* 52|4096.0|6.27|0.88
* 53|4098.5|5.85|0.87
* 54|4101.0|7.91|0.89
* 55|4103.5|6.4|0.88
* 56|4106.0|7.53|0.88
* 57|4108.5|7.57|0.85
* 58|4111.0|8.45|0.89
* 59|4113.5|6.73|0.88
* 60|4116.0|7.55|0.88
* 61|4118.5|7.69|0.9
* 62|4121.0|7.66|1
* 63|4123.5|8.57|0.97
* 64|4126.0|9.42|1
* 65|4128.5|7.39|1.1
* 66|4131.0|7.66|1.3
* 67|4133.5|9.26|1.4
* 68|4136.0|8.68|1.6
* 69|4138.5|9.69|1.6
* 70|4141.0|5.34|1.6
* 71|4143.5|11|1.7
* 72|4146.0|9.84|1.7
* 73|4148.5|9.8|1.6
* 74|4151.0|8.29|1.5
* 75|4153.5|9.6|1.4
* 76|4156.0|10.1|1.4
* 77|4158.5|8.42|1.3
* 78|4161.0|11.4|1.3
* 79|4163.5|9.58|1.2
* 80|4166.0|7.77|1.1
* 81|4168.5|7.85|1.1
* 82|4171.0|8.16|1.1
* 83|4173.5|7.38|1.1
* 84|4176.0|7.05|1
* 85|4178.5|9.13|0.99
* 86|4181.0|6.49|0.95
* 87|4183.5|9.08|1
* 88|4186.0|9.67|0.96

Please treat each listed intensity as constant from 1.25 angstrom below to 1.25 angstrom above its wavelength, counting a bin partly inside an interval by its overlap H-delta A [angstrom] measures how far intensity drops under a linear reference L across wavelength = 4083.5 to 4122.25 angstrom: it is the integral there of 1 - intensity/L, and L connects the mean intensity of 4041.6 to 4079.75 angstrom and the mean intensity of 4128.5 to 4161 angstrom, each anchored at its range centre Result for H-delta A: 5.3 angstrom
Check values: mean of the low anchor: 8.41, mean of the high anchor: 9.01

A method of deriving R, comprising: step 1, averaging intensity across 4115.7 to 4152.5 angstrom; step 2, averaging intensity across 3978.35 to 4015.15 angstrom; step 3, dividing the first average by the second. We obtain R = 1.1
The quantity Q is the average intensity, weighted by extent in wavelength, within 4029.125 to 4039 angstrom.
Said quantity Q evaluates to 8.42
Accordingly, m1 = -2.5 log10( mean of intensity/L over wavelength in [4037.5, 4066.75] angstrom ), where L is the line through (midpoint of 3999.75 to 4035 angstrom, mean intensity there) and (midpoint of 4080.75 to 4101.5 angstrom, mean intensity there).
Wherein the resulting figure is -0.09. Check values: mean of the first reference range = 8.08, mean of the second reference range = 7.62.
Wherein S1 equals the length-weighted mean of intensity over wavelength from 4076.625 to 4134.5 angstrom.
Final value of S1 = 7.74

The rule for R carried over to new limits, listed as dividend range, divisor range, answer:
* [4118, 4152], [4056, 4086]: 1.04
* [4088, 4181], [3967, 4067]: 1.07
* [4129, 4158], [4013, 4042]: 1.10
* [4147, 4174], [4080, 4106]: 1.20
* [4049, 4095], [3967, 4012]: 1.21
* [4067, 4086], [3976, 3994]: 1.12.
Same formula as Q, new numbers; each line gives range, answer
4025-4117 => 8.02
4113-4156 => 8.56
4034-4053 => 8.36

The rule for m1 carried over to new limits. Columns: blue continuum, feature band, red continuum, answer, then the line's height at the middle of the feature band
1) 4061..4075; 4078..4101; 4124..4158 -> 0.11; 8.45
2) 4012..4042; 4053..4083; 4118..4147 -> 0.01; 8.3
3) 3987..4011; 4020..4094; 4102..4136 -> -0.08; 7.72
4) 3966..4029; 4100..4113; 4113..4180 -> 0.09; 8.18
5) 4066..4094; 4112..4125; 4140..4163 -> 0.14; 8.75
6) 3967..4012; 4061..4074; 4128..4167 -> -0.05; 7.91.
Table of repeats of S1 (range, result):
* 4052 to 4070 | 8.5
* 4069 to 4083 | 7.87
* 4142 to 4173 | 9.24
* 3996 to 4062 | 8.25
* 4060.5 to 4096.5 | 8.02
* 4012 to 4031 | 8.17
